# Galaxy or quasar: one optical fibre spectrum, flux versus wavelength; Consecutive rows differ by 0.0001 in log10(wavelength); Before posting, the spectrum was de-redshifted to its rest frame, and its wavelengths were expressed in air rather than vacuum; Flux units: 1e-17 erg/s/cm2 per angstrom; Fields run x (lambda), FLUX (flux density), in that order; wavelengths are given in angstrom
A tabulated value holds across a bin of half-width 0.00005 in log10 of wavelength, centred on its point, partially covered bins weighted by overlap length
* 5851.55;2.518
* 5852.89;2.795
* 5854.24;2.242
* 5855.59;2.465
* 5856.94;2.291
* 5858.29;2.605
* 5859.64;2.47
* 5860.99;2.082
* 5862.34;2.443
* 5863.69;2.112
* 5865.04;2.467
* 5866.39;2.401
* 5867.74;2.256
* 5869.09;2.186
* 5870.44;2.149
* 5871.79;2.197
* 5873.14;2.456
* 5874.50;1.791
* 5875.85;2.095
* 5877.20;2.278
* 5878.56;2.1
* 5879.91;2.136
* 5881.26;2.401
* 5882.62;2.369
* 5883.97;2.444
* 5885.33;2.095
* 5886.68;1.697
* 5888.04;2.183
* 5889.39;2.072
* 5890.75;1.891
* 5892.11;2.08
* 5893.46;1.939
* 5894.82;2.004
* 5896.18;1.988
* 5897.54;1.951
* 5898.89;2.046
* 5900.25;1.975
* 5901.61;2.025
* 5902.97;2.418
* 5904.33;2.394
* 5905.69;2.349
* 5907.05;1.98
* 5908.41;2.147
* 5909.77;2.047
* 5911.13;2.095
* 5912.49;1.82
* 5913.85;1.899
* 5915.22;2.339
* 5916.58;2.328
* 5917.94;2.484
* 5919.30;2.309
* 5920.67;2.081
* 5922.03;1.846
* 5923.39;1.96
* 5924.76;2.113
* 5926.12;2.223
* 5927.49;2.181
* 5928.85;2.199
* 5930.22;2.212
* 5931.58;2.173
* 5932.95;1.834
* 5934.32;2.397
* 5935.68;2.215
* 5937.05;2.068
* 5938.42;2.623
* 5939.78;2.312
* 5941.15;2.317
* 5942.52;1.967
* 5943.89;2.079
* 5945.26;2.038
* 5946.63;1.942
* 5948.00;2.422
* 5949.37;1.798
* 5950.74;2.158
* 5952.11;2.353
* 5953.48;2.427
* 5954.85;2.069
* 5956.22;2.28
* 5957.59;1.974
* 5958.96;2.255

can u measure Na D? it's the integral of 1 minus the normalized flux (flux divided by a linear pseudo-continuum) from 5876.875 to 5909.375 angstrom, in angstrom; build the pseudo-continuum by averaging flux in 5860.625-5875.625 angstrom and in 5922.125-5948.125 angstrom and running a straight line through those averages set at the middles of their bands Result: 1.22 angstrom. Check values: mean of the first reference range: 2.23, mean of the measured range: 2.12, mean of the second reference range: 2.16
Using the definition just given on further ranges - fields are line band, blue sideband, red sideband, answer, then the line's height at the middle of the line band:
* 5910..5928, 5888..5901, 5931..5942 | 0.1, 2.14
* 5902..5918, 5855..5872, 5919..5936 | 0.0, 2.18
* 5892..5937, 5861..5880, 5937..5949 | 1.6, 2.2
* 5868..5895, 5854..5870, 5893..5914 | 1.0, 2.21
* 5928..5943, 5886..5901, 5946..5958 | -0.7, 2.11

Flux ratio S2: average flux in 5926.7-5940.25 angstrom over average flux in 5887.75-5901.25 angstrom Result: 1.11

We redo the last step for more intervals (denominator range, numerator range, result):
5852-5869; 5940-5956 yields 0.90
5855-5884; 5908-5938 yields 0.94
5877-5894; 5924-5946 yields 1.03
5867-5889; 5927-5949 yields 1.00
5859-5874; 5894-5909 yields 0.92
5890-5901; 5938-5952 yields 1.09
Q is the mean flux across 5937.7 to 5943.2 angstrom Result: 2.3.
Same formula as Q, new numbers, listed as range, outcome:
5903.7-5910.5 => 2.18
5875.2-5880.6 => 2.16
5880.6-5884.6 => 2.4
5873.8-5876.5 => 1.94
